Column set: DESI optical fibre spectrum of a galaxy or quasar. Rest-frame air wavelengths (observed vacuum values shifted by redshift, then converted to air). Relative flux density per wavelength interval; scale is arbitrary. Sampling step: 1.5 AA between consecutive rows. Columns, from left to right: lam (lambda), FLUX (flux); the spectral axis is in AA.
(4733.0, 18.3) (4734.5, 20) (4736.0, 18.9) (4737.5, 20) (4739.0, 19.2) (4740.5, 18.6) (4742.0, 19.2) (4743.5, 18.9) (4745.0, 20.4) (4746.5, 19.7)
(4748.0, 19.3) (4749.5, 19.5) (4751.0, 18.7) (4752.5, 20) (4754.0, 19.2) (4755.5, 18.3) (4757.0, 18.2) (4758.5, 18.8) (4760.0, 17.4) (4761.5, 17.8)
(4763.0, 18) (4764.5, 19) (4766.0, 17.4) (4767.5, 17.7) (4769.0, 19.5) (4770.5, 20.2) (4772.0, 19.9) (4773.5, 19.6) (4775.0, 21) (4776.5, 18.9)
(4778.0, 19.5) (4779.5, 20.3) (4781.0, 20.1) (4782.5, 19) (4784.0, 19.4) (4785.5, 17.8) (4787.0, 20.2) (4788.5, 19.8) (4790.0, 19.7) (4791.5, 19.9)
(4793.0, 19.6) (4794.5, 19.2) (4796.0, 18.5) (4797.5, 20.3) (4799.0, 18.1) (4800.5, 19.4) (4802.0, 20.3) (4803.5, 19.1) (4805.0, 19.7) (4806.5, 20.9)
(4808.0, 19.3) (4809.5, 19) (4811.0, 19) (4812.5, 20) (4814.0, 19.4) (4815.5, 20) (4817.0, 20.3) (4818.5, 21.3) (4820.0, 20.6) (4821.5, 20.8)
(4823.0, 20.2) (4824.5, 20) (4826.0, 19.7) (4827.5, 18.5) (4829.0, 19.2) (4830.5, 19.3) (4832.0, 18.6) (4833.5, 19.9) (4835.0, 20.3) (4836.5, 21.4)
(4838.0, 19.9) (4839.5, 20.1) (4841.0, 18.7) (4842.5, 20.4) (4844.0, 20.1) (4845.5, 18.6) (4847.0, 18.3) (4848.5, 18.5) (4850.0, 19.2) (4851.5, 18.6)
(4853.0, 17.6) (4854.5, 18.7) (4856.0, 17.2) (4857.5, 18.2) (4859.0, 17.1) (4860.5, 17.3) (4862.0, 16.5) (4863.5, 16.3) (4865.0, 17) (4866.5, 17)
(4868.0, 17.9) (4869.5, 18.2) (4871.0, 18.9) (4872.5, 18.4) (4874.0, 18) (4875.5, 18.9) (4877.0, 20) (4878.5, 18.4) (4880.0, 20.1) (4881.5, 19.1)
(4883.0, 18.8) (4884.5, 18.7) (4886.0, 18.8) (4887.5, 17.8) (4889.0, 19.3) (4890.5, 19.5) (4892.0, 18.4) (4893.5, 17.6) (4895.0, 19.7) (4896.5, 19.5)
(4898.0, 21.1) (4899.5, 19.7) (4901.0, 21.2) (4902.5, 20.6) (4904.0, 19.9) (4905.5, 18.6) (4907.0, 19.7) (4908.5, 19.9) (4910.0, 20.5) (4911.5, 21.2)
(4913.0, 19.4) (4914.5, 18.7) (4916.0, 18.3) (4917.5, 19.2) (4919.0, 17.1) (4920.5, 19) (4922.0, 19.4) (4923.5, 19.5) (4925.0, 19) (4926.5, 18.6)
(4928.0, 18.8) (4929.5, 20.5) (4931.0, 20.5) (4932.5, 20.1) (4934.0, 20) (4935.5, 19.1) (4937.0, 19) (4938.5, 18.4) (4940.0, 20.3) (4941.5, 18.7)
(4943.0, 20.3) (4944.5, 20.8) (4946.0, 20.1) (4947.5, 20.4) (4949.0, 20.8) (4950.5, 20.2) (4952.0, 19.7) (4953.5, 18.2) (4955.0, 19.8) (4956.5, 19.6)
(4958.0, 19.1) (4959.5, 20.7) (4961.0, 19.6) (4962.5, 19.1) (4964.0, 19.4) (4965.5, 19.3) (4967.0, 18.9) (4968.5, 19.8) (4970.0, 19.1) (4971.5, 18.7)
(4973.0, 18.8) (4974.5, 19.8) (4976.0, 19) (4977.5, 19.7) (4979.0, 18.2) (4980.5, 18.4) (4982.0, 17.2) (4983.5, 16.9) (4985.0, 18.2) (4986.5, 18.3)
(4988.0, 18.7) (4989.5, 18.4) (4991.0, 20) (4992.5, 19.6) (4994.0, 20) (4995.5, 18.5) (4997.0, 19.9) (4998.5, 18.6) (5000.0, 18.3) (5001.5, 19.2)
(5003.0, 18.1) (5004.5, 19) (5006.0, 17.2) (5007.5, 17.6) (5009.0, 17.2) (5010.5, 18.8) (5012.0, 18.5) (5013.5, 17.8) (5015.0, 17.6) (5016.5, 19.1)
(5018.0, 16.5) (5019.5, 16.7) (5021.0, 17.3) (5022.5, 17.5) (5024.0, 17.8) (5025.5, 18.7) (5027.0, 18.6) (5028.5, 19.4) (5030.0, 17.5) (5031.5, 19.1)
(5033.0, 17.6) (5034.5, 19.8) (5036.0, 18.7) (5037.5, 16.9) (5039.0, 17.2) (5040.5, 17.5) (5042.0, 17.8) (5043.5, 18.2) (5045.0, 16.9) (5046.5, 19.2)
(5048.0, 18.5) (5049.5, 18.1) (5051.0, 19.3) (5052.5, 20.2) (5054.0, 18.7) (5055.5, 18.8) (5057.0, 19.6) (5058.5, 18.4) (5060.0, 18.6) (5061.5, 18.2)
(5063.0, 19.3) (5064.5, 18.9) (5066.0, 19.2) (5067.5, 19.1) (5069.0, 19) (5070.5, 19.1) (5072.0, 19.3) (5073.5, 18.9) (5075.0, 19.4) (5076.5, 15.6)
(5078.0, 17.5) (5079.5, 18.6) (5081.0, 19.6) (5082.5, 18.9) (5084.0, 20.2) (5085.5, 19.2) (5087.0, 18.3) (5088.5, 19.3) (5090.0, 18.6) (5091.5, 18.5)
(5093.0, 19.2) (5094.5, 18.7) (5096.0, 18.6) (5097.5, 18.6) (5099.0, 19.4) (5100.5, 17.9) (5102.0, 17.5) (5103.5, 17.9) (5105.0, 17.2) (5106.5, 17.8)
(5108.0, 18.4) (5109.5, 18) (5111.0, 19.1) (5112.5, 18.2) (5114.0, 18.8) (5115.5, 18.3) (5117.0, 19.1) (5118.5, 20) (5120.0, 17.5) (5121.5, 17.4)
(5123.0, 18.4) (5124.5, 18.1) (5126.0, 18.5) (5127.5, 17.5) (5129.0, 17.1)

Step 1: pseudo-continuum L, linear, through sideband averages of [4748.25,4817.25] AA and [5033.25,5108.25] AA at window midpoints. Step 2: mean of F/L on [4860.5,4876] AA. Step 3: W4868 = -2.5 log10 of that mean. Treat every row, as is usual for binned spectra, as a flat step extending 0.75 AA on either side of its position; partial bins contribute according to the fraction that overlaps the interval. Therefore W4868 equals 0.08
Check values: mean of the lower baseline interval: 19.3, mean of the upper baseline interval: 18.6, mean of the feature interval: 17.7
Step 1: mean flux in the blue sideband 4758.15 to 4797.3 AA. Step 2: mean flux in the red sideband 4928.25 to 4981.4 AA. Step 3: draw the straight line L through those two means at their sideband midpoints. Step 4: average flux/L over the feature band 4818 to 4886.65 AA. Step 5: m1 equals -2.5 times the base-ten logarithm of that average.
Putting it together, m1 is 0.02 mag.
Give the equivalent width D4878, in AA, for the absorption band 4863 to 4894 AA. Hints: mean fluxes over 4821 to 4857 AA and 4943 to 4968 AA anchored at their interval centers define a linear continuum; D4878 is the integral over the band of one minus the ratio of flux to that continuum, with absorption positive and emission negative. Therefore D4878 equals 1.6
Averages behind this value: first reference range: 19.3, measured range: 18.5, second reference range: 19.7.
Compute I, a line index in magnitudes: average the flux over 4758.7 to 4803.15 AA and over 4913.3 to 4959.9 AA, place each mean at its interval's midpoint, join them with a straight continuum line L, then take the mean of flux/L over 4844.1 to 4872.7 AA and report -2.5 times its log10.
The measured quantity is 0.08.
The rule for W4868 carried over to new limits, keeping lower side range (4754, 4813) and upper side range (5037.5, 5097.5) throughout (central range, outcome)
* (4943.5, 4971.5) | -0.045 mag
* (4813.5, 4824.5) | -0.067 mag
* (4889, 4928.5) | -0.024 mag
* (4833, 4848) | -0.036 mag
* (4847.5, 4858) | 0.046 mag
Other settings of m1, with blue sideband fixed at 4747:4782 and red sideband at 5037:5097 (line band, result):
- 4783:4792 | -0.023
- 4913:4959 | -0.036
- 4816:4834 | -0.050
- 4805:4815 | -0.035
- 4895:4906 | -0.068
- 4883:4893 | 0.009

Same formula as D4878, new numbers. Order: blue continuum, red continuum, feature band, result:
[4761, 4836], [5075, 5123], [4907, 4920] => -0.1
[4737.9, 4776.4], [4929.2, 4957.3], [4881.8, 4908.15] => 0.3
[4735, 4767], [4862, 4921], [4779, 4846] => -2.7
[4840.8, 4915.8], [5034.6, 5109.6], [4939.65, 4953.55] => -1.0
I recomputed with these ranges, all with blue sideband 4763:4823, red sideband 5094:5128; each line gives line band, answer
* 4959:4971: -0.03 mag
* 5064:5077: -0.02 mag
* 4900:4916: -0.04 mag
